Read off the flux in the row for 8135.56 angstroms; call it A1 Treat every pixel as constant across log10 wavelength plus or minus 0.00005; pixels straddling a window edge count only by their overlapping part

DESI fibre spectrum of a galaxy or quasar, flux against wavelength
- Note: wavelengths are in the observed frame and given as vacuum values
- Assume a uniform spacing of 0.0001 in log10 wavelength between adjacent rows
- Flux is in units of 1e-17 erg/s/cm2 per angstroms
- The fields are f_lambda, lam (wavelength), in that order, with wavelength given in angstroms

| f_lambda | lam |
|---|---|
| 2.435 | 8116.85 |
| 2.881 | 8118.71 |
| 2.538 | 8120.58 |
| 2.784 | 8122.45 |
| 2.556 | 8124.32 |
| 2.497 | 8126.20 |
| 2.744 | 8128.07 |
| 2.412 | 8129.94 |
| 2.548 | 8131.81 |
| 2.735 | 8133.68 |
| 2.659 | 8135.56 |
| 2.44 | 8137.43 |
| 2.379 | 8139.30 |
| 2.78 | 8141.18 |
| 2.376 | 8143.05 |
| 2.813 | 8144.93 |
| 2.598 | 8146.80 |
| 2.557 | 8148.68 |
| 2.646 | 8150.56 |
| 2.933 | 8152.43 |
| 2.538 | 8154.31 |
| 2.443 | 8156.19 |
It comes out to 2.659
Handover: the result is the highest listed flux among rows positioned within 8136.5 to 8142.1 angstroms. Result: 2.78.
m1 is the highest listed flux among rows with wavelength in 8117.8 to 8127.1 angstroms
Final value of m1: 2.881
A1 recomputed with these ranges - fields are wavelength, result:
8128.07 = 2.744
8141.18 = 2.78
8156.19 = 2.443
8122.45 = 2.784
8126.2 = 2.497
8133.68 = 2.735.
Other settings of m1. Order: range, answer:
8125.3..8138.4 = 2.744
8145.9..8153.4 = 2.933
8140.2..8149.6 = 2.813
